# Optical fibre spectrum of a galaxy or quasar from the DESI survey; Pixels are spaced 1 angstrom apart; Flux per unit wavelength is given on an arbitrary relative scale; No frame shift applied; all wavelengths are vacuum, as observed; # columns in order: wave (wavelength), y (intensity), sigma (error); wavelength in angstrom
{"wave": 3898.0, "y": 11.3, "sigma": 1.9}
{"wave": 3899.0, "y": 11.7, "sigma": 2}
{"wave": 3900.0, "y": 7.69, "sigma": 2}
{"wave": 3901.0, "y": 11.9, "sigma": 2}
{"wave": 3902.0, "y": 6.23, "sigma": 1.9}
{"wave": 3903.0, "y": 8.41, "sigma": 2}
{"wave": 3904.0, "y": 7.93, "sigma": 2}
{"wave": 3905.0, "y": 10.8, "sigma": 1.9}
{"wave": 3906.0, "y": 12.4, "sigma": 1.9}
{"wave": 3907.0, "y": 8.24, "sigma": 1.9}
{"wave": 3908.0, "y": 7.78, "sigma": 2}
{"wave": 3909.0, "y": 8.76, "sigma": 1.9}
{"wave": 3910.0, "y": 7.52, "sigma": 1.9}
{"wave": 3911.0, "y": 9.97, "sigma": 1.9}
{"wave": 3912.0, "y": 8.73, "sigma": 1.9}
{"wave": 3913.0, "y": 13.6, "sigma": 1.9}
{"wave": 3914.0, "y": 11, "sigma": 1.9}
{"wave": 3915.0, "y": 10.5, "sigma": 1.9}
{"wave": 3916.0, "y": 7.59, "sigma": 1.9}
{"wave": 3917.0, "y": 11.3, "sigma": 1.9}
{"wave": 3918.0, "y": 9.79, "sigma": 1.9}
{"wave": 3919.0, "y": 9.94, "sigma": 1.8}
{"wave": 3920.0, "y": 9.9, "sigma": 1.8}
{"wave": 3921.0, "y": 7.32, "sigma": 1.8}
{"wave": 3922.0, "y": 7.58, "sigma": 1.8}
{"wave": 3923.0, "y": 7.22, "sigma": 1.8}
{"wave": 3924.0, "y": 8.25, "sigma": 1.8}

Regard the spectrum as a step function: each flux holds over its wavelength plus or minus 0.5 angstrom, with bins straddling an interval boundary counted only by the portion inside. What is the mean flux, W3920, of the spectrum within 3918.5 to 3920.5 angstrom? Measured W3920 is 9.92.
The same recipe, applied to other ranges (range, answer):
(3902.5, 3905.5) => 9.05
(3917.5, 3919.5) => 9.86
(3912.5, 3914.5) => 12.3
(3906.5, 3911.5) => 8.45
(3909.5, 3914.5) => 10.2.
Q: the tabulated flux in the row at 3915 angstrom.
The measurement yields 10.5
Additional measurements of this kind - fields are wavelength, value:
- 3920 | 9.9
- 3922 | 7.58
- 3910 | 7.52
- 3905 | 10.8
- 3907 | 8.24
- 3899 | 11.7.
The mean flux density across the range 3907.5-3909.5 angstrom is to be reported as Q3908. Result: 8.27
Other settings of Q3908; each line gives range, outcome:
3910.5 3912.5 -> 9.35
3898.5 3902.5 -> 9.38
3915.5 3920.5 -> 9.7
